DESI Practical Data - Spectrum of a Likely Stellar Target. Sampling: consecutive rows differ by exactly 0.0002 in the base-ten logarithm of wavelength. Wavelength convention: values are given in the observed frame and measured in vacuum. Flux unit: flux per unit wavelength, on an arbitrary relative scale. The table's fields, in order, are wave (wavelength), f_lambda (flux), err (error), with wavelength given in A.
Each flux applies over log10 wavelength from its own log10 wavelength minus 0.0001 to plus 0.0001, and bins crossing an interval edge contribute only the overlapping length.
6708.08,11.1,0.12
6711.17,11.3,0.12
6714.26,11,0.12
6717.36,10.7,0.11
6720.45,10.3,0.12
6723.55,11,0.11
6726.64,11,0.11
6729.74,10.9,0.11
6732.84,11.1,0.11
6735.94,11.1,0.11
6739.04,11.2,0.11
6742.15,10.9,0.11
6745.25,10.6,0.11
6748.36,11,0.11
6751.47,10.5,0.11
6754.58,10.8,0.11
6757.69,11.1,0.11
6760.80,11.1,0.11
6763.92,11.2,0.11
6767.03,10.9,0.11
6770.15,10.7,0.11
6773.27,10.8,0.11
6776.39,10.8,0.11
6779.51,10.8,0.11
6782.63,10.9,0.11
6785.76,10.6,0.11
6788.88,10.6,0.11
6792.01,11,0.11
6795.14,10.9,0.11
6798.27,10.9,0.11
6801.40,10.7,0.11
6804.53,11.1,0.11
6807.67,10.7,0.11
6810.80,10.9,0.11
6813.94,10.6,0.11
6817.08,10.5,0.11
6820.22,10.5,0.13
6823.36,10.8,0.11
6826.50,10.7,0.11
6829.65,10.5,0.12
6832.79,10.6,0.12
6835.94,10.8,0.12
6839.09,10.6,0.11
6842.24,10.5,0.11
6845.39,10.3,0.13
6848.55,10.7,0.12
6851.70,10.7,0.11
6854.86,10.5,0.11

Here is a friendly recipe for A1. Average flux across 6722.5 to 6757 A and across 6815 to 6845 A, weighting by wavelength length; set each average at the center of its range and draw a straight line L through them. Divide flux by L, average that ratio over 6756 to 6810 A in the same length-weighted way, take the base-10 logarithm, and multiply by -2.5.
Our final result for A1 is -0.01 mag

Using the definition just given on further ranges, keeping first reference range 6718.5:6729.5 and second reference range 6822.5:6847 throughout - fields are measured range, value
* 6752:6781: -0.02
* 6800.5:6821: -0.01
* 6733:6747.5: -0.02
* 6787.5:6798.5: -0.02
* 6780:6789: -0.01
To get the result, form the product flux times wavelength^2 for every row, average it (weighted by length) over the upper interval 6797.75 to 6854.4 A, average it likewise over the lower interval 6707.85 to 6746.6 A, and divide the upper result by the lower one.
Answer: 1.00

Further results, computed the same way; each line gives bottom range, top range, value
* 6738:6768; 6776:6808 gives 1.00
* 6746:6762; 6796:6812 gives 1.01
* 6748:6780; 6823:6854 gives 1.00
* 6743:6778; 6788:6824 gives 1.00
